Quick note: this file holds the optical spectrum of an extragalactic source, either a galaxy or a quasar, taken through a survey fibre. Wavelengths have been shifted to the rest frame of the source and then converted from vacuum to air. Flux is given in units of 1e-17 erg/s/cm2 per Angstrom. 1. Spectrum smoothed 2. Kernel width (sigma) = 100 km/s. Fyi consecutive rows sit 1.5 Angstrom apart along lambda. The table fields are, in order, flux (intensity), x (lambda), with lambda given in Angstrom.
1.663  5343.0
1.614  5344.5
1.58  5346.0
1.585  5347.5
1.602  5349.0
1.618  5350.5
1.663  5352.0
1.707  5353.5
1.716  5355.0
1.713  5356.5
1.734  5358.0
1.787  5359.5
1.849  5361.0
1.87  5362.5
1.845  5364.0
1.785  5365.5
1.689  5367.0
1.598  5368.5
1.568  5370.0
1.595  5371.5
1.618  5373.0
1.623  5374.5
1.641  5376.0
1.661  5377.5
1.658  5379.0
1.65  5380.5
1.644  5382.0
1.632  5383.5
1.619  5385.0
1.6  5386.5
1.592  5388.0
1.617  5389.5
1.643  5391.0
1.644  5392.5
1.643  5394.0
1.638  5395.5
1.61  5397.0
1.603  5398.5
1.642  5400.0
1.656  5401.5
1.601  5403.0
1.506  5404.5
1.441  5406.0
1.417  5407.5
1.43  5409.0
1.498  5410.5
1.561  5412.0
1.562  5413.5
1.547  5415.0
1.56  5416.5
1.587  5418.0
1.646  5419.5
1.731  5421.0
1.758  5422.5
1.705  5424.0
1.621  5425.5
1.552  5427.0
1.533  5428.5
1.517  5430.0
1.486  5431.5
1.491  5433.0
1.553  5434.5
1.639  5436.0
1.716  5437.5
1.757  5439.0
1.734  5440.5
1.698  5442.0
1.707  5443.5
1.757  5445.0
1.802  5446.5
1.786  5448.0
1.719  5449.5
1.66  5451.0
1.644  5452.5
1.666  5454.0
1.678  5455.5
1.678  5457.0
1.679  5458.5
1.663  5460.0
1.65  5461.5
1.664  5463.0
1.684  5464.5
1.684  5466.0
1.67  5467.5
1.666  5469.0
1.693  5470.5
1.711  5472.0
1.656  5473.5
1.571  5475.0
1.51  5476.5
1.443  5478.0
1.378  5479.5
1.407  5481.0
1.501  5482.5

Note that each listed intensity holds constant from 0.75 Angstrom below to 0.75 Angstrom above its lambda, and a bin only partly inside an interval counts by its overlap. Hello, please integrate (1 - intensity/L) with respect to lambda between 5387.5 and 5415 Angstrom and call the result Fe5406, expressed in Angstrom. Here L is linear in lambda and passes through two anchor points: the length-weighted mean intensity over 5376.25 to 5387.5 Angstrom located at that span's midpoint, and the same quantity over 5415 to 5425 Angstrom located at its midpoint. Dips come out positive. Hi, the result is 1.2 Angstrom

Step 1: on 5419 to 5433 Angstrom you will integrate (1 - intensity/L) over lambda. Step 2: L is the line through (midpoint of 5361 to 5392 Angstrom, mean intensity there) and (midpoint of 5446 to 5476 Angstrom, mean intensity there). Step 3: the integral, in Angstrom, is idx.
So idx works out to 0.5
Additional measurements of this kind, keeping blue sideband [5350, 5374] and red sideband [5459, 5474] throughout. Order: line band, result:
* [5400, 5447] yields 2.3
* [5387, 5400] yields 0.6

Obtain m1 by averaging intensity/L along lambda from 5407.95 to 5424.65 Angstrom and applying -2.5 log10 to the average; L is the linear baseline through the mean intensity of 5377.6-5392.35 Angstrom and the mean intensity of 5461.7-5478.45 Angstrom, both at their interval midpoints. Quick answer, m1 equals 0.025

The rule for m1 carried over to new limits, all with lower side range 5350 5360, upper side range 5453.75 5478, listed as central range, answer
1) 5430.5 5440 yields 0.04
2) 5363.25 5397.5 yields 0.03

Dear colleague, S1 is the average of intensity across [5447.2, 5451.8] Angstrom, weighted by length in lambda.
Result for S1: 1.72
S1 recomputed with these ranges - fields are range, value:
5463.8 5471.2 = 1.68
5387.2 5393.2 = 1.62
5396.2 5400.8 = 1.62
